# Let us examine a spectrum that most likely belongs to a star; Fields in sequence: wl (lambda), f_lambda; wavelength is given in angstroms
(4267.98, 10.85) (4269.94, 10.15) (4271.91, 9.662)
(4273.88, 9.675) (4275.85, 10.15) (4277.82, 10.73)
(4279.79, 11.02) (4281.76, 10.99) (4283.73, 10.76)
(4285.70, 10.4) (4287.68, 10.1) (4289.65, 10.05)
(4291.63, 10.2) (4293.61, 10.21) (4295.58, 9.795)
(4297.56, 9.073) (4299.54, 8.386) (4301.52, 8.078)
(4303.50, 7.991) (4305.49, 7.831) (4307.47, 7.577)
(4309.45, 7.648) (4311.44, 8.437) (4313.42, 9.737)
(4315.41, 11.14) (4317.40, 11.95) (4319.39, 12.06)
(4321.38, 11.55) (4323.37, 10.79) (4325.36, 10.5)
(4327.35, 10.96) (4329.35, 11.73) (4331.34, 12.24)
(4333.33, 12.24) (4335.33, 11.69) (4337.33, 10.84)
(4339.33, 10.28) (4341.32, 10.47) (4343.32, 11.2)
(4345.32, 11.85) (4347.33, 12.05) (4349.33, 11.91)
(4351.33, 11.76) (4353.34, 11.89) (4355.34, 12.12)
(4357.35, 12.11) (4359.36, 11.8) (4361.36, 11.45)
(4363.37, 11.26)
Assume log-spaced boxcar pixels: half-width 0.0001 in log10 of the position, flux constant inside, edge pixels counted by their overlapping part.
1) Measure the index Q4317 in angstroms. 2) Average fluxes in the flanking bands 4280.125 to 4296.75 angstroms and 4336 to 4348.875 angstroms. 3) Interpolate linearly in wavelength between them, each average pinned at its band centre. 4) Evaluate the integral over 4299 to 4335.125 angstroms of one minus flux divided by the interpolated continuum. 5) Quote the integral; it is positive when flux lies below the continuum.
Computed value 2.3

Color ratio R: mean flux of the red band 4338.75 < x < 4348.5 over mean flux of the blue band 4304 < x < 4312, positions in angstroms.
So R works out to 1.43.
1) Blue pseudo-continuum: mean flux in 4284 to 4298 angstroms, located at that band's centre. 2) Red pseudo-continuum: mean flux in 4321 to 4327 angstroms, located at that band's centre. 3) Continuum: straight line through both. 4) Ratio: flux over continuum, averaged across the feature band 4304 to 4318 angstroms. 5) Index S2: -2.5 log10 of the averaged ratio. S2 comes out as 0.167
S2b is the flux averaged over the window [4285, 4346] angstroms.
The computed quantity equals 10.2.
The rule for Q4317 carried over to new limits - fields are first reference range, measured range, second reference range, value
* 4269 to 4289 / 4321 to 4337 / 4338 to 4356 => -0.35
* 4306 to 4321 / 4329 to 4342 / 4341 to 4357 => -0.45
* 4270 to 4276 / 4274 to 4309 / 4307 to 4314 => -1.78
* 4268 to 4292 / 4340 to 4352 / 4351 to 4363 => 0.12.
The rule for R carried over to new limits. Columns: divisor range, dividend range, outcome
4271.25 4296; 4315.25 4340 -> 1.11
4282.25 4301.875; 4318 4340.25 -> 1.16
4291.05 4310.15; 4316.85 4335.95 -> 1.33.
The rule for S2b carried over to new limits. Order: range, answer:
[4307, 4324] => 10.2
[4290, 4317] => 9.02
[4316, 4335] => 11.6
